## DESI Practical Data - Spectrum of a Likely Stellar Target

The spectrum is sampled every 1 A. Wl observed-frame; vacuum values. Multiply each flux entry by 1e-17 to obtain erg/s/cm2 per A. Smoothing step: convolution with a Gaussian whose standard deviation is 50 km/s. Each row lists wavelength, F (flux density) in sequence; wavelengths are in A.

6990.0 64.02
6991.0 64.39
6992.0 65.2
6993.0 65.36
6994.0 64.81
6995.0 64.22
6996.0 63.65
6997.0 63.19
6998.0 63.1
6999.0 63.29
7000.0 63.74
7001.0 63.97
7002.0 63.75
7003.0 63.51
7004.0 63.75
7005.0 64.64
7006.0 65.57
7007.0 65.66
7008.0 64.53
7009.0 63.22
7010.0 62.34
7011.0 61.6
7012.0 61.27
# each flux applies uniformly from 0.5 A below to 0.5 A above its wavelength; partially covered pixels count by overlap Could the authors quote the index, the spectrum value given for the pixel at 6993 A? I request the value 65.36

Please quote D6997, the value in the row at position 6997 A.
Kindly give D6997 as 63.19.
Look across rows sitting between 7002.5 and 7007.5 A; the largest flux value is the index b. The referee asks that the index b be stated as 65.66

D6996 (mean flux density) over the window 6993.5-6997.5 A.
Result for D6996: 64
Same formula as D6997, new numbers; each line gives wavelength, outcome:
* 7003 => 63.51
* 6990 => 64.02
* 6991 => 64.39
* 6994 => 64.81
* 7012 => 61.27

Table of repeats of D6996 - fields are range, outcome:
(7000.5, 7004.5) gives 63.7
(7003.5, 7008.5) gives 64.8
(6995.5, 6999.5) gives 63.3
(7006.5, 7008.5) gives 65.1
